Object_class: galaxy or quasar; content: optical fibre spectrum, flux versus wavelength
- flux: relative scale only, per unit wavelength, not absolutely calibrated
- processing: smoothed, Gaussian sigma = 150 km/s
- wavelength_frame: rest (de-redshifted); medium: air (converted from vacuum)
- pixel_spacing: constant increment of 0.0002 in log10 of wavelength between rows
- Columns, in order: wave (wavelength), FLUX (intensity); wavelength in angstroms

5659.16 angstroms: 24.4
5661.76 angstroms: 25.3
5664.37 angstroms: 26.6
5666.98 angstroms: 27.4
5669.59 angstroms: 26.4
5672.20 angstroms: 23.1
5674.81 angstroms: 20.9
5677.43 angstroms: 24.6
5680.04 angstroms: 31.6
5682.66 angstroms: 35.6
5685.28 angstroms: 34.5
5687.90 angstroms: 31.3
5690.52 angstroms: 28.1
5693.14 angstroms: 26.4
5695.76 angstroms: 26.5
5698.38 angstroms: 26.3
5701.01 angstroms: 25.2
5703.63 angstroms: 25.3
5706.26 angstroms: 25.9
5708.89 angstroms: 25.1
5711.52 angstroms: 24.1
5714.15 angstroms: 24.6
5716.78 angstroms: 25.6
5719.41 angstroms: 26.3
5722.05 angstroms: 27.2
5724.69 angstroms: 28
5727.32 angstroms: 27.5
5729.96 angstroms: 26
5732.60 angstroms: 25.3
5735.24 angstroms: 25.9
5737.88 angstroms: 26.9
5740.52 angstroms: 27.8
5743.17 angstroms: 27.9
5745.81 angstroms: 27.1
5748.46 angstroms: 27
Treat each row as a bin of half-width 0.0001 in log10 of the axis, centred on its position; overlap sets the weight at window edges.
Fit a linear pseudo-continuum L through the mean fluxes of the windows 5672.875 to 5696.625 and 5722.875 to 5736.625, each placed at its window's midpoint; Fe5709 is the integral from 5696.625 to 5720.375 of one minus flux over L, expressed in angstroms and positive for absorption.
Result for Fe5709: 1.9 angstroms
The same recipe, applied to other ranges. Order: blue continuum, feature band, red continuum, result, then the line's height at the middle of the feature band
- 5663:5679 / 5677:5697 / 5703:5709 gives -3.9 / 25.2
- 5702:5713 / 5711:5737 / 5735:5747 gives 0.0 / 26.2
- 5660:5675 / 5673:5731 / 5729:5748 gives -2.5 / 26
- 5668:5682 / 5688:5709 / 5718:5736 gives -0.2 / 26.2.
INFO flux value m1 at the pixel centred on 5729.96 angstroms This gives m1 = 26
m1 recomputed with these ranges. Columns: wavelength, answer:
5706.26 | 25.9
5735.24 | 25.9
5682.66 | 35.6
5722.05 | 27.2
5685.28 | 34.5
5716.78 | 25.6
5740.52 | 27.8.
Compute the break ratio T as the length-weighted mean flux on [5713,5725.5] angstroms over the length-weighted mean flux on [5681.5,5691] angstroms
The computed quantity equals 0.8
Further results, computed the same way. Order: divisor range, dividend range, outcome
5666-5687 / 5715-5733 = 0.95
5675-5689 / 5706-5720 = 0.82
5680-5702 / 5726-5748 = 0.91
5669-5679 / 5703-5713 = 1.05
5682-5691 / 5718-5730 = 0.83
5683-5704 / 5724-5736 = 0.93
